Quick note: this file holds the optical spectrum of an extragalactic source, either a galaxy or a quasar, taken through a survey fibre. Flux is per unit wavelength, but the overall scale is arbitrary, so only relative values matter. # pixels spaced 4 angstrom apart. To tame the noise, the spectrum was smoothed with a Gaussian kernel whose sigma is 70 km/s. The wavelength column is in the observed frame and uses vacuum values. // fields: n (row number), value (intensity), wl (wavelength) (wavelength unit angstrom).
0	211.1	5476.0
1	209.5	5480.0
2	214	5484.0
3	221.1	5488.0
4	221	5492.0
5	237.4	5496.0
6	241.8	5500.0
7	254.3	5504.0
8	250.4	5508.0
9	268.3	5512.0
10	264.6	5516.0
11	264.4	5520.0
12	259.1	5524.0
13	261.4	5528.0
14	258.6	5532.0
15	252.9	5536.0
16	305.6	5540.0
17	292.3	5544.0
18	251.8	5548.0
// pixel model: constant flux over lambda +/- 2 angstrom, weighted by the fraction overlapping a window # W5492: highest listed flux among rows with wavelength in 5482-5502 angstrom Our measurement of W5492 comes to 241.8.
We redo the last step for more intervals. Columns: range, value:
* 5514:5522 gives 264.6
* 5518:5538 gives 264.4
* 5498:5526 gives 268.3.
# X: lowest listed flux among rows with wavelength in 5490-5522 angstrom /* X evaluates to 221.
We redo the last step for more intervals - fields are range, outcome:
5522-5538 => 252.9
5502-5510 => 250.4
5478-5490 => 209.5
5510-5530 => 259.1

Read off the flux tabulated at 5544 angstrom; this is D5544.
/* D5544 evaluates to 292.3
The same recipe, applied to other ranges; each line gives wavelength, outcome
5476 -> 211.1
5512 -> 268.3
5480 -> 209.5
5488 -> 221.1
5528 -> 261.4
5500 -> 241.8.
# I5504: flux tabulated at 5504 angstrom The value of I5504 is 254.3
